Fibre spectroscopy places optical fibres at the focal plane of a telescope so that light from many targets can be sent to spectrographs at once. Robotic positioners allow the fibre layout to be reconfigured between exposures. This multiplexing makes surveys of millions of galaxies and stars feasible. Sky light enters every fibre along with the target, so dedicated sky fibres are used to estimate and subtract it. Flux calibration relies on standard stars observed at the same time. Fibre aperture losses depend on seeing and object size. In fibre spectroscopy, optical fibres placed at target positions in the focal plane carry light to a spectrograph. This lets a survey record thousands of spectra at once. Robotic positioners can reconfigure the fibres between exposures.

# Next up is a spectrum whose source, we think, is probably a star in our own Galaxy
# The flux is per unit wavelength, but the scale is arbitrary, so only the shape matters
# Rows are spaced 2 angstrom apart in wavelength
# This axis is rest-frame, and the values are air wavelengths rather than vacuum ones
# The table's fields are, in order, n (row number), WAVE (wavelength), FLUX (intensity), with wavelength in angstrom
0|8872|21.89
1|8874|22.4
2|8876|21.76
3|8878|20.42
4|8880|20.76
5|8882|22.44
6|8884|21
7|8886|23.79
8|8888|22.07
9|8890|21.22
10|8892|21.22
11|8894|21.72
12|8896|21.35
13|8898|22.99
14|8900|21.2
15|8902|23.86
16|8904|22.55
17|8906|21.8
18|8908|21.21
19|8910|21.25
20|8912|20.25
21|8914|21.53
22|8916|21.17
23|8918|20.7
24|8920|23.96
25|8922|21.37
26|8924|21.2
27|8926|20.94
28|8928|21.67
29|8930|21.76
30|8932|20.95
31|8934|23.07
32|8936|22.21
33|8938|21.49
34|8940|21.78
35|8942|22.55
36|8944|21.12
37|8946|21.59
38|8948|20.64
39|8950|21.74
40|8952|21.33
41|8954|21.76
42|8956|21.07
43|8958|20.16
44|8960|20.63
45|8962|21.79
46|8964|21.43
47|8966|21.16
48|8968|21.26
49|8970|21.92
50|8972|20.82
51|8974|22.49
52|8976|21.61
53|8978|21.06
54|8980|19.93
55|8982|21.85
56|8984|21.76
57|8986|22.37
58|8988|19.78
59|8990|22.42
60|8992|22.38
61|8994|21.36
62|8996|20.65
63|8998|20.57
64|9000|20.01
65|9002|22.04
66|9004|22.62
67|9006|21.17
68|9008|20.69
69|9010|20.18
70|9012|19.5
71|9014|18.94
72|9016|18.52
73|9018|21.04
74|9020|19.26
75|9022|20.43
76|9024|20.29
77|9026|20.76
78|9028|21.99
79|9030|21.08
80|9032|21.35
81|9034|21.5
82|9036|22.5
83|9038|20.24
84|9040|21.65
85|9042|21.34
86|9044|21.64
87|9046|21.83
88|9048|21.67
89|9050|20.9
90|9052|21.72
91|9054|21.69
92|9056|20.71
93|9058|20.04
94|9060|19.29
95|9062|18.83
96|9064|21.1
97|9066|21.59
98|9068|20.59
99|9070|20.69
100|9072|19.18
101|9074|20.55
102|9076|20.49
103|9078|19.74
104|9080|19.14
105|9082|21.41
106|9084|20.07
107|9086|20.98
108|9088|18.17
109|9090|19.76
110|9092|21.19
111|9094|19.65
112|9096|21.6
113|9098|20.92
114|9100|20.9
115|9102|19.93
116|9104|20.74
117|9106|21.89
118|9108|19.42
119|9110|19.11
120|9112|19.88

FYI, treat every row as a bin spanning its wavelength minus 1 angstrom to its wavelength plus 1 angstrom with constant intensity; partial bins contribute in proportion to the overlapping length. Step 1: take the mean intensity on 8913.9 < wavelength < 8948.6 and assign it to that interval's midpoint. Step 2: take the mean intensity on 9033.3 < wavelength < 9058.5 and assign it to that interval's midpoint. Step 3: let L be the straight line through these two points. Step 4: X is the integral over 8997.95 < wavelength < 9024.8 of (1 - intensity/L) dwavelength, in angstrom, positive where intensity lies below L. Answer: 1.4 angstrom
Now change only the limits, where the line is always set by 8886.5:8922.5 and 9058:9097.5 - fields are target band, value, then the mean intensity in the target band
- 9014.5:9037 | -0.1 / 20.8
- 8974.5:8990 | -0.2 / 21.3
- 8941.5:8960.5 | 0.1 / 21.2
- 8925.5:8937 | -0.1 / 21.8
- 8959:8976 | -0.2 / 21.4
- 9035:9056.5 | -1.0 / 21.5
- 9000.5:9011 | -0.2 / 21.3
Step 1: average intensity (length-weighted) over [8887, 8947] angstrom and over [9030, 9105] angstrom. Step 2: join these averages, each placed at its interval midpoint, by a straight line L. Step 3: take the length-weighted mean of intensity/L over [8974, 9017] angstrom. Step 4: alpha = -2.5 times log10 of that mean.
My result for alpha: 0.012 mag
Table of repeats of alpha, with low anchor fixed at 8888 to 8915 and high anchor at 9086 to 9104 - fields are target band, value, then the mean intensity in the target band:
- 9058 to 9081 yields 0.02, 20.1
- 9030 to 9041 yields -0.03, 21.4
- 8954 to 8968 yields 0.01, 21.1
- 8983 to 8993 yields -0.03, 21.7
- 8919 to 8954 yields -0.01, 21.7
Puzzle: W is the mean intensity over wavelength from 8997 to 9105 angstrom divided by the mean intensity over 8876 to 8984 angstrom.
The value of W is 0.96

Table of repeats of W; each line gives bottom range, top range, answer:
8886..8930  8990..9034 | 0.96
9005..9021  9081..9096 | 1.02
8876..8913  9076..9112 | 0.93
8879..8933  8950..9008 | 0.98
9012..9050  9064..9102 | 0.98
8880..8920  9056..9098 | 0.93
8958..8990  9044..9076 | 0.97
